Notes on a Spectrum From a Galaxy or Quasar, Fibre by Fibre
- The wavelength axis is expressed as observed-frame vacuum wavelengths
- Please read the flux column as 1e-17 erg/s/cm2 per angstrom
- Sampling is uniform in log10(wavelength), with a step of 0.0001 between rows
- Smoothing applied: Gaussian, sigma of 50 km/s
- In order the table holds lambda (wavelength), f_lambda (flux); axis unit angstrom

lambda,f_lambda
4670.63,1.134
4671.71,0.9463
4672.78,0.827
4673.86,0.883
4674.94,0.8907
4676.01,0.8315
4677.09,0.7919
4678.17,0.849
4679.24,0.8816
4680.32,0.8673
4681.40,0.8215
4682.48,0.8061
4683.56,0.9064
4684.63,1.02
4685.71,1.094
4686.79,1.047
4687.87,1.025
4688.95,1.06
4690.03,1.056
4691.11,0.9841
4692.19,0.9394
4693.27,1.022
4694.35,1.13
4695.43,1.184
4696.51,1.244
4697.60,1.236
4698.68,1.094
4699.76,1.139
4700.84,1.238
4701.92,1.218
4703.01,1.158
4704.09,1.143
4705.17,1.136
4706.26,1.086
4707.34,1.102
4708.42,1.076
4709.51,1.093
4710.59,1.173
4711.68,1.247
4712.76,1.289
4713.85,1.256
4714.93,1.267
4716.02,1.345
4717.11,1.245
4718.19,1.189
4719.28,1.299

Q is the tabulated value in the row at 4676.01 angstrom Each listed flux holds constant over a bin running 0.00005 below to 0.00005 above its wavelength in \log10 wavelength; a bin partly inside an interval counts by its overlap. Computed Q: 0.8315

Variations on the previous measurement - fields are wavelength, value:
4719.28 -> 1.299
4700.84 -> 1.238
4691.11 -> 0.9841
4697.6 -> 1.236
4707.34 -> 1.102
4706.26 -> 1.086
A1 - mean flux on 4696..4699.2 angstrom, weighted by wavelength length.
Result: 1.19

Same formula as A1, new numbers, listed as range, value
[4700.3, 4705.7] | 1.18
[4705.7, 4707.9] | 1.09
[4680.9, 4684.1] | 0.847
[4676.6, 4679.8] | 0.842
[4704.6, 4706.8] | 1.11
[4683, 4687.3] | 1.02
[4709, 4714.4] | 1.21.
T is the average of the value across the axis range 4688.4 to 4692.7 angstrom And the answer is 1.01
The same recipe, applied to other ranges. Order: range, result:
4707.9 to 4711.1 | 1.11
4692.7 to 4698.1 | 1.16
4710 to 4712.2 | 1.21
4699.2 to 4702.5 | 1.2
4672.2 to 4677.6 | 0.846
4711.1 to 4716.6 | 1.28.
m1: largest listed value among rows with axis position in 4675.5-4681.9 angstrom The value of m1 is 0.8816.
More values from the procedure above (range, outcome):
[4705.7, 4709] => 1.102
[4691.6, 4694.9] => 1.13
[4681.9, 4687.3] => 1.094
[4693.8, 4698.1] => 1.244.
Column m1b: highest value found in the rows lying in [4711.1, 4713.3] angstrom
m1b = 1.289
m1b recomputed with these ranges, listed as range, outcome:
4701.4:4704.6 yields 1.218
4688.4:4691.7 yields 1.06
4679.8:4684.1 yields 0.9064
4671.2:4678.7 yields 0.9463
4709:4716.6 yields 1.345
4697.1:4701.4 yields 1.238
